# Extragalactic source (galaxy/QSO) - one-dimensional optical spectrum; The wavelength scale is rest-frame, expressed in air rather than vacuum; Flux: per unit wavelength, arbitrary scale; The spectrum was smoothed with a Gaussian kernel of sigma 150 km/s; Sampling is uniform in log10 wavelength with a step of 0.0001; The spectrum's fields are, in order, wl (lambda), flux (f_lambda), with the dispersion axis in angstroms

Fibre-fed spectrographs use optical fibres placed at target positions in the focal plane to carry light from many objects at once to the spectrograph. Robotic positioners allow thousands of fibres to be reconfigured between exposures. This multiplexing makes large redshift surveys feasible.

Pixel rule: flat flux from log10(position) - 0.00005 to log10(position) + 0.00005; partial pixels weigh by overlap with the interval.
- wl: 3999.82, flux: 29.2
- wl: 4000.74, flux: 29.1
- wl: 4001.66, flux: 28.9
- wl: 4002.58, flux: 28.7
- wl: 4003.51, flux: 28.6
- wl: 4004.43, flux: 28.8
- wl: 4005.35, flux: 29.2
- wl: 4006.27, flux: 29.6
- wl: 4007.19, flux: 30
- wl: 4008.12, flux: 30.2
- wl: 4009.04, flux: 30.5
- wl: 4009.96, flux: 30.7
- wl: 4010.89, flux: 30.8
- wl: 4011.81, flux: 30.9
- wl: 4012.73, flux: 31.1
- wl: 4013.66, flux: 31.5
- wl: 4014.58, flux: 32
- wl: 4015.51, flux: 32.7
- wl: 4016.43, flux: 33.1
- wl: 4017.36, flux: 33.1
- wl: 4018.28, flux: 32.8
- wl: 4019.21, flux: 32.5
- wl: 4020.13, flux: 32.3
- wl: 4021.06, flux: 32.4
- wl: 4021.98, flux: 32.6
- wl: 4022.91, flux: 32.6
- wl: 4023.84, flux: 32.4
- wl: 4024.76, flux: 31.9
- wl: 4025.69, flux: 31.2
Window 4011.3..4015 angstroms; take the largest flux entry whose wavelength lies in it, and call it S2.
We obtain 32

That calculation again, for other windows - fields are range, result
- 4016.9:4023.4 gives 33.1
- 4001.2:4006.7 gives 29.6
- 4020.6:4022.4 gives 32.6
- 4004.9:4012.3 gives 30.9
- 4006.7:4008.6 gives 30.2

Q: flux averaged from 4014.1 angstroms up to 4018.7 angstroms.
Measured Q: 32.8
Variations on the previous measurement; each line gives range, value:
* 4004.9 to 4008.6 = 29.8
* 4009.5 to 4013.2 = 30.8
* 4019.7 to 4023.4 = 32.4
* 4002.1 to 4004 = 28.6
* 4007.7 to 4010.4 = 30.5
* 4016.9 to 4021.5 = 32.6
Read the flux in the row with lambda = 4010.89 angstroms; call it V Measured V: 30.8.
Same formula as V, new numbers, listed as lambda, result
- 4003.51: 28.6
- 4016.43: 33.1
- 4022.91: 32.6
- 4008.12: 30.2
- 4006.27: 29.6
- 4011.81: 30.9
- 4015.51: 32.7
